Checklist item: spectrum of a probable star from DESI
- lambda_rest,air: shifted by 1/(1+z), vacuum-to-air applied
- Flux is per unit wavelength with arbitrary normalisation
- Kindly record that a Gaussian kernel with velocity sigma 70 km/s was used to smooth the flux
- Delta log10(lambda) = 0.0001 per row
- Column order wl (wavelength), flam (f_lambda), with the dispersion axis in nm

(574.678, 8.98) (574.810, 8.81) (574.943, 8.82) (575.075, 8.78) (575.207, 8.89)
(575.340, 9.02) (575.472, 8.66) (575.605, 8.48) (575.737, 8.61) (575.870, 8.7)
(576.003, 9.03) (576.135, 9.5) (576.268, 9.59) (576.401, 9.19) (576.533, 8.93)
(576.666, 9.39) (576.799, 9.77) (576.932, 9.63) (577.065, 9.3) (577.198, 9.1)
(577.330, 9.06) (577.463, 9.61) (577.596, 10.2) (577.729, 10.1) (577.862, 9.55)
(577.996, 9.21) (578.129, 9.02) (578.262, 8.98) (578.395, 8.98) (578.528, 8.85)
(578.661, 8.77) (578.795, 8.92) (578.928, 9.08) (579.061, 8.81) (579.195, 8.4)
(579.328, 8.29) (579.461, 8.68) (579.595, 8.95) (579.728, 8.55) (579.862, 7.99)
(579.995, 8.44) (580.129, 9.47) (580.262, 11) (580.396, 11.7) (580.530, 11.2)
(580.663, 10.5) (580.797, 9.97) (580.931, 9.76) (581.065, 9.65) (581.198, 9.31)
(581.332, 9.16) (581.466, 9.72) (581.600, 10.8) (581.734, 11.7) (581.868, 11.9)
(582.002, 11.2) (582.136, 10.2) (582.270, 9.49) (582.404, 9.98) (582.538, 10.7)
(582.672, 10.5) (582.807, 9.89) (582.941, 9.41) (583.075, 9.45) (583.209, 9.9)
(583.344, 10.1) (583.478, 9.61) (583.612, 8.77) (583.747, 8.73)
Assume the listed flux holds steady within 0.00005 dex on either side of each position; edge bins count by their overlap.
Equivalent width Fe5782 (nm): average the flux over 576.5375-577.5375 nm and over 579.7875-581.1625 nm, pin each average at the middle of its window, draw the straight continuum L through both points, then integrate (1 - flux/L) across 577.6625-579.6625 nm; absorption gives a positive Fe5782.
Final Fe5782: 0.14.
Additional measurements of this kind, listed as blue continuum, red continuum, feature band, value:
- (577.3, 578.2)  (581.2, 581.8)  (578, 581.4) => 0.208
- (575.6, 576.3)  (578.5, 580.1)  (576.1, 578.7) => -0.143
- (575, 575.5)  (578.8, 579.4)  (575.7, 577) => -0.064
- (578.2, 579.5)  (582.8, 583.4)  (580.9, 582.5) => -0.143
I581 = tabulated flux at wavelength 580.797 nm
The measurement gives 9.97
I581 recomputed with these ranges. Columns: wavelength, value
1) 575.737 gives 8.61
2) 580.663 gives 10.5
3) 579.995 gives 8.44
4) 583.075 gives 9.45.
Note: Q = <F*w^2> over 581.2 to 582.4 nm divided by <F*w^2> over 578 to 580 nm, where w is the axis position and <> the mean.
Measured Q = 1.2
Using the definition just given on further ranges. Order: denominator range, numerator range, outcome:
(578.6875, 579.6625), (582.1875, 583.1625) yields 1.15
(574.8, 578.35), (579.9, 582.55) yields 1.13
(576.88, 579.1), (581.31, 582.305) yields 1.16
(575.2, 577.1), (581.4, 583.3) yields 1.16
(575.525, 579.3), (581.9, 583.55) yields 1.12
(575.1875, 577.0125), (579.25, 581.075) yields 1.07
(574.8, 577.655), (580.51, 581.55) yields 1.10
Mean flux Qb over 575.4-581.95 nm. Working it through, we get 9.44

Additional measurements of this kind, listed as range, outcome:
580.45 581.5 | 9.94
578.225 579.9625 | 8.7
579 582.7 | 9.85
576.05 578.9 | 9.31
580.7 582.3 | 10.3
